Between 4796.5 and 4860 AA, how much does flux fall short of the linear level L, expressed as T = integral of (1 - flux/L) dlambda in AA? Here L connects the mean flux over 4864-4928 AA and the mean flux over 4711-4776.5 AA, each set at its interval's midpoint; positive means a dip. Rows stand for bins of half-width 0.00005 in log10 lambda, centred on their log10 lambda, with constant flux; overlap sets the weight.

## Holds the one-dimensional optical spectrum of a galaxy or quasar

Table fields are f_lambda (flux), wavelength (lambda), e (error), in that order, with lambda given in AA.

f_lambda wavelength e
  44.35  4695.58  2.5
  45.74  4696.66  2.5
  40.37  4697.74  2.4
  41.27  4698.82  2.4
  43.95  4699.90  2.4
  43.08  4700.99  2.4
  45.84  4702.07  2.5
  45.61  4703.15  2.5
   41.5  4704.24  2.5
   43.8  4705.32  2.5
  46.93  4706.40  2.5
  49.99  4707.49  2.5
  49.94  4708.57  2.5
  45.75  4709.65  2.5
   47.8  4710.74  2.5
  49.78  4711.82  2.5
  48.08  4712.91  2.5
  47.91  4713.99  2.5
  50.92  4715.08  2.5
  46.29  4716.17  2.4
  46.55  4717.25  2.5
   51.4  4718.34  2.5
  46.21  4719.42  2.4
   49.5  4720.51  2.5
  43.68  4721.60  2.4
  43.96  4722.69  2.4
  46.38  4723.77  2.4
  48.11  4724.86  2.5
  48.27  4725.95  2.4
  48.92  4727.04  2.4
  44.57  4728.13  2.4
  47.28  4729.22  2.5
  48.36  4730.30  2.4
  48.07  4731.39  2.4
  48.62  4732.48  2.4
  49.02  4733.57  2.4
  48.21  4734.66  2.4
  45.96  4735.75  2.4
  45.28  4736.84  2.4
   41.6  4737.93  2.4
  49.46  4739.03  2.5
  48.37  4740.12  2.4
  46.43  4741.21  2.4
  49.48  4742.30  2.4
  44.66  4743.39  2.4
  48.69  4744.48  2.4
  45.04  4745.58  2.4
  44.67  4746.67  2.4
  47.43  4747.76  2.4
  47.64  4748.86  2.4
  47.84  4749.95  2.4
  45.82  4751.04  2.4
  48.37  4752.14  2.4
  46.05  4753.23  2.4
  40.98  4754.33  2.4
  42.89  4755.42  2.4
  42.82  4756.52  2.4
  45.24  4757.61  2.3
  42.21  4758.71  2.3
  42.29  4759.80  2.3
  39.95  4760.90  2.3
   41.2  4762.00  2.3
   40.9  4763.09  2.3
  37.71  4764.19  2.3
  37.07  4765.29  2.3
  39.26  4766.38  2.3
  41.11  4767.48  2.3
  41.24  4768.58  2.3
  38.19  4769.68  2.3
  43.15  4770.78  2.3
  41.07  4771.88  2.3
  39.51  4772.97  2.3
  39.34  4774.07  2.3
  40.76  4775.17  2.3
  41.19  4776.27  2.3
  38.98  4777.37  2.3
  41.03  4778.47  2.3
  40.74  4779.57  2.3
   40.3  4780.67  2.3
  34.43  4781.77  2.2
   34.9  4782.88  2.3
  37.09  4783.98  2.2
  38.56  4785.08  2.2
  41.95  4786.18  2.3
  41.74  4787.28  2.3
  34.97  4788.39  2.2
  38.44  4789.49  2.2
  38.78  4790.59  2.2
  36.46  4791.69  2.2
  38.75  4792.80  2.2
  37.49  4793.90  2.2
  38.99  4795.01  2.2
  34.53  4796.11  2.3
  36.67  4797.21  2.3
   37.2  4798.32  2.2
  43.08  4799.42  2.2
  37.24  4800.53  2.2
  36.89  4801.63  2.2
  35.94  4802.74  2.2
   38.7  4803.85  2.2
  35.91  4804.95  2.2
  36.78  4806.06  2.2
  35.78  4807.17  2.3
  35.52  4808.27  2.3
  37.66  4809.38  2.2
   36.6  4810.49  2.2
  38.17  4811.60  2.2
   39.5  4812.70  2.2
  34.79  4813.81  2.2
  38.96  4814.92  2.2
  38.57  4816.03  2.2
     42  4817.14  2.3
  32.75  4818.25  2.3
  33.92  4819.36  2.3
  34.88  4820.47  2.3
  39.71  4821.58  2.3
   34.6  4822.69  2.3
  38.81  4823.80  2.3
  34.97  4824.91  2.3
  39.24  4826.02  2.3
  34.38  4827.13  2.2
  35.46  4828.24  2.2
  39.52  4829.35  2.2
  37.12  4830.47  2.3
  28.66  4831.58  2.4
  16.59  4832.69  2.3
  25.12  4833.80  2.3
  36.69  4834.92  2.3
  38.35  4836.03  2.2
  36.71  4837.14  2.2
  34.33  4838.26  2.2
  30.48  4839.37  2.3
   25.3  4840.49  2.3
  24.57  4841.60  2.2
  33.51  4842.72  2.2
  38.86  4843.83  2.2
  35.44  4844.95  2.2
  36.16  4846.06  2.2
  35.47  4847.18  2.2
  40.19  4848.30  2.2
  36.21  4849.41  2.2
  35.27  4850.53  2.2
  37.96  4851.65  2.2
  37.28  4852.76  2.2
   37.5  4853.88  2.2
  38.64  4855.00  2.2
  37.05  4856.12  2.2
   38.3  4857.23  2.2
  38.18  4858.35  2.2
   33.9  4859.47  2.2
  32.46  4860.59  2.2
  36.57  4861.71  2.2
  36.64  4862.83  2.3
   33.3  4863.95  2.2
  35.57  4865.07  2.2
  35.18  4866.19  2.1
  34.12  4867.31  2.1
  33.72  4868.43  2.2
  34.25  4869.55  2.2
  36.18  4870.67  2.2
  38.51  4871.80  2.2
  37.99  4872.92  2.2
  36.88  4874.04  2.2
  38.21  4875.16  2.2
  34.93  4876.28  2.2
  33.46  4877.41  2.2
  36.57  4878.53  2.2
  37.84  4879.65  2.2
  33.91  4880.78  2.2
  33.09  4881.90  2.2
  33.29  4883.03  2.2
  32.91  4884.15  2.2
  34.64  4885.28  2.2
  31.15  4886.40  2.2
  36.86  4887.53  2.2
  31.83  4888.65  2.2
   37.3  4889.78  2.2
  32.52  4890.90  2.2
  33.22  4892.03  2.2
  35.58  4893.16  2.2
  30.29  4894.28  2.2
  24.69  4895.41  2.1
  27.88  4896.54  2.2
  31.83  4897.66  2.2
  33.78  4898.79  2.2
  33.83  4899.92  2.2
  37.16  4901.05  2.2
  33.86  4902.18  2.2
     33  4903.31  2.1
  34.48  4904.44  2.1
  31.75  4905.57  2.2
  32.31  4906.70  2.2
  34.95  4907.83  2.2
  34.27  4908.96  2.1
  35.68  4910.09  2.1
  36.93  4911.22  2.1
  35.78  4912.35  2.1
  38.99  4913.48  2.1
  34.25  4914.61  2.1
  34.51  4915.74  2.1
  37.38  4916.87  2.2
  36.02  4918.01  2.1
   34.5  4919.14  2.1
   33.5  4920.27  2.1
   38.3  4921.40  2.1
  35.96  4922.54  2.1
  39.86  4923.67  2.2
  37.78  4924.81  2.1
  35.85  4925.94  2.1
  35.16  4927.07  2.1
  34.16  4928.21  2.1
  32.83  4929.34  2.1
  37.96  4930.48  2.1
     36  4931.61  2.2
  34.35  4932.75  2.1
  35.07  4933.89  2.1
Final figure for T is 5.7 AA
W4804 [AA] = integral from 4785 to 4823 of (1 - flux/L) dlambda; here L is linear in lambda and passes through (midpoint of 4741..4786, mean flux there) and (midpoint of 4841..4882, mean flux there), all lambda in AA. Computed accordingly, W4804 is 1.9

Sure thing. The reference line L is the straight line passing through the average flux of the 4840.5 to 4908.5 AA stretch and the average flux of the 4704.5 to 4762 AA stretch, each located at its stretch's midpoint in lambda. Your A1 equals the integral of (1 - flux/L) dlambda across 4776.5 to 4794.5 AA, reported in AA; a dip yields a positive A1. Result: 1.6 AA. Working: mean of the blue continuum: 46.5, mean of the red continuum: 34.6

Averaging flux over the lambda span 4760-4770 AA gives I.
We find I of 39.7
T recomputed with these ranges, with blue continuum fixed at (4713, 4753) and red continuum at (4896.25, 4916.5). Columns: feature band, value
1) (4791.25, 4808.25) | 2.0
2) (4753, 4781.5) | 2.4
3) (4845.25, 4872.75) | 1.2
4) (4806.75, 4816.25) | 0.9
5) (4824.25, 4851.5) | 3.9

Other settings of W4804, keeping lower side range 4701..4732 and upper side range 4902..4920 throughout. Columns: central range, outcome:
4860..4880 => 1.0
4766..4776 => 0.7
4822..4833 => 1.6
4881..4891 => 0.7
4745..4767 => 0.7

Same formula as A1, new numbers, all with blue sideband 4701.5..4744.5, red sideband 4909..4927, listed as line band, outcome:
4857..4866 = 0.9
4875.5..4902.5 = 3.2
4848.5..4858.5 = 0.6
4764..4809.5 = 5.4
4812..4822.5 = 1.2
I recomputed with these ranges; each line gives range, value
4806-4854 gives 35.2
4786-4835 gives 36.4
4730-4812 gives 41.3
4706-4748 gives 47.4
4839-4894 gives 35.1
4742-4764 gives 44.5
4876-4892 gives 34.2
